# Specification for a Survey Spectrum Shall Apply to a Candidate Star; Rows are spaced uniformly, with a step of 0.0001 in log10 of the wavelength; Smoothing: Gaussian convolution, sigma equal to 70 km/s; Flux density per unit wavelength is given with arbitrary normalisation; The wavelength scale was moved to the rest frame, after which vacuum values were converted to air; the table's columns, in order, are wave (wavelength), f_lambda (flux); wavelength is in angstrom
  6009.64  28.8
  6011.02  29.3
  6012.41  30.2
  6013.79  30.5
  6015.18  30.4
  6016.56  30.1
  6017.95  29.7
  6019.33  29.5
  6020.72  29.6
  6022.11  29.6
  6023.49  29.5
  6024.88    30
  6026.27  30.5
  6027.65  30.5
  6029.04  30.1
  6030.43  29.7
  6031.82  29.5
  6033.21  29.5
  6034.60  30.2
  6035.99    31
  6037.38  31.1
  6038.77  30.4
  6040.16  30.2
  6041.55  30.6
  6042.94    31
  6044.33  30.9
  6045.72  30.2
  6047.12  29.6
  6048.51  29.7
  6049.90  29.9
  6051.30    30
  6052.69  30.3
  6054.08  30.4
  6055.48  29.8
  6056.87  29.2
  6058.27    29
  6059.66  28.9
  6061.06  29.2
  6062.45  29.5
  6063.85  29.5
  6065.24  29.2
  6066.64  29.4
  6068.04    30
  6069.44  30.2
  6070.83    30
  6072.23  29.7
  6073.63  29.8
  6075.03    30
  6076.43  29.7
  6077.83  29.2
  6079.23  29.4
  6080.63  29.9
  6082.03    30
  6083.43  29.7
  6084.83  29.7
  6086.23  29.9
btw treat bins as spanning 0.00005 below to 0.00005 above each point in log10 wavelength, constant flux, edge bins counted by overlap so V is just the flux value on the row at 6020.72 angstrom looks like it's 29.6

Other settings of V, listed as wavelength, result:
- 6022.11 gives 29.6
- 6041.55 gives 30.6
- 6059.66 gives 28.9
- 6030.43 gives 29.7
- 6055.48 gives 29.8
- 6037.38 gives 31.1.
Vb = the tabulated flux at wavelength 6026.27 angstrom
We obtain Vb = 30.5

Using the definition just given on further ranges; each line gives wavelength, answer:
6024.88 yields 30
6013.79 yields 30.5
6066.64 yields 29.4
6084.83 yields 29.7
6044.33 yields 30.9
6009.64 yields 28.8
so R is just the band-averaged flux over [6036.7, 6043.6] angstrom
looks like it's 30.7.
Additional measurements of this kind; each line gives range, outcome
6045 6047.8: 29.8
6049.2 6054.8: 30.1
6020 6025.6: 29.6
